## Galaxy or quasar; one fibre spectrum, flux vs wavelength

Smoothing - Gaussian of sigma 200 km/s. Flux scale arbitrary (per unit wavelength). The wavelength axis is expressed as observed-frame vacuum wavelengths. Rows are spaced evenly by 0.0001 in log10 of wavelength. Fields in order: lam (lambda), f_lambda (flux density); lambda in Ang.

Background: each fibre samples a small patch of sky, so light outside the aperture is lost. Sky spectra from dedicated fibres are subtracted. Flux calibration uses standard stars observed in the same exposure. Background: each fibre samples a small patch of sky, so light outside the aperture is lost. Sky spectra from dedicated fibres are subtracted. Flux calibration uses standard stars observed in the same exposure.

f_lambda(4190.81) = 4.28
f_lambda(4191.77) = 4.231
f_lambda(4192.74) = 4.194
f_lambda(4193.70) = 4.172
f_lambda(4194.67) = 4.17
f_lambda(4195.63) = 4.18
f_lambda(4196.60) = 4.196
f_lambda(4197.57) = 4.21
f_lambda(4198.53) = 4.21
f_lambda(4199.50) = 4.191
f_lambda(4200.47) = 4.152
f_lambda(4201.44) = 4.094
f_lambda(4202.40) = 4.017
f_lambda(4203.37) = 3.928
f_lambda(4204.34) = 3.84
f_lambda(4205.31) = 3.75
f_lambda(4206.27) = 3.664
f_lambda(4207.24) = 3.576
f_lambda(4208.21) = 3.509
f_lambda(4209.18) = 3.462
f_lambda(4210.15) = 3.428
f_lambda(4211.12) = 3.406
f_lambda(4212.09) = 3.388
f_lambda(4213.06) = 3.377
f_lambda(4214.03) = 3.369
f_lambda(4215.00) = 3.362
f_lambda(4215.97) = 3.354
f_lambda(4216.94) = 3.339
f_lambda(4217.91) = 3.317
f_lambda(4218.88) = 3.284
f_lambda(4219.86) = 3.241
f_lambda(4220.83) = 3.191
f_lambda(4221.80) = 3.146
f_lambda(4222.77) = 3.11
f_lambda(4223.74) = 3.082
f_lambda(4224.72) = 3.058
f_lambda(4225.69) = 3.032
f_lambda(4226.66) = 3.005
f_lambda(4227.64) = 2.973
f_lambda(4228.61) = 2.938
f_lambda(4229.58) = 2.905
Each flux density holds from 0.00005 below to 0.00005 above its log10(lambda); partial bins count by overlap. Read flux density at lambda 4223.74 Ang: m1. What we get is 3.082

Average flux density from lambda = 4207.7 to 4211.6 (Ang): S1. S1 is 3.45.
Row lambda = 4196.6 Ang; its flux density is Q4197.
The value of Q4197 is 4.196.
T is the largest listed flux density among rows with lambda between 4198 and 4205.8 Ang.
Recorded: 4.21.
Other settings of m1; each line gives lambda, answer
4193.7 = 4.172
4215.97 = 3.354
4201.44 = 4.094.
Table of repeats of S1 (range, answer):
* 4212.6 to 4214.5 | 3.37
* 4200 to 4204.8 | 4.01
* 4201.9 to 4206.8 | 3.85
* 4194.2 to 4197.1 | 4.18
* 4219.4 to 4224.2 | 3.16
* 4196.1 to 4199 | 4.2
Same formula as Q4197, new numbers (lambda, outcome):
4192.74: 4.194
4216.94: 3.339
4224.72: 3.058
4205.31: 3.75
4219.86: 3.241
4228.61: 2.938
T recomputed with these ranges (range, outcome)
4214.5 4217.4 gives 3.362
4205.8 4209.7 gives 3.664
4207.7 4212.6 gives 3.509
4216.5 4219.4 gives 3.339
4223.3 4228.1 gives 3.082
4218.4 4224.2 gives 3.284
